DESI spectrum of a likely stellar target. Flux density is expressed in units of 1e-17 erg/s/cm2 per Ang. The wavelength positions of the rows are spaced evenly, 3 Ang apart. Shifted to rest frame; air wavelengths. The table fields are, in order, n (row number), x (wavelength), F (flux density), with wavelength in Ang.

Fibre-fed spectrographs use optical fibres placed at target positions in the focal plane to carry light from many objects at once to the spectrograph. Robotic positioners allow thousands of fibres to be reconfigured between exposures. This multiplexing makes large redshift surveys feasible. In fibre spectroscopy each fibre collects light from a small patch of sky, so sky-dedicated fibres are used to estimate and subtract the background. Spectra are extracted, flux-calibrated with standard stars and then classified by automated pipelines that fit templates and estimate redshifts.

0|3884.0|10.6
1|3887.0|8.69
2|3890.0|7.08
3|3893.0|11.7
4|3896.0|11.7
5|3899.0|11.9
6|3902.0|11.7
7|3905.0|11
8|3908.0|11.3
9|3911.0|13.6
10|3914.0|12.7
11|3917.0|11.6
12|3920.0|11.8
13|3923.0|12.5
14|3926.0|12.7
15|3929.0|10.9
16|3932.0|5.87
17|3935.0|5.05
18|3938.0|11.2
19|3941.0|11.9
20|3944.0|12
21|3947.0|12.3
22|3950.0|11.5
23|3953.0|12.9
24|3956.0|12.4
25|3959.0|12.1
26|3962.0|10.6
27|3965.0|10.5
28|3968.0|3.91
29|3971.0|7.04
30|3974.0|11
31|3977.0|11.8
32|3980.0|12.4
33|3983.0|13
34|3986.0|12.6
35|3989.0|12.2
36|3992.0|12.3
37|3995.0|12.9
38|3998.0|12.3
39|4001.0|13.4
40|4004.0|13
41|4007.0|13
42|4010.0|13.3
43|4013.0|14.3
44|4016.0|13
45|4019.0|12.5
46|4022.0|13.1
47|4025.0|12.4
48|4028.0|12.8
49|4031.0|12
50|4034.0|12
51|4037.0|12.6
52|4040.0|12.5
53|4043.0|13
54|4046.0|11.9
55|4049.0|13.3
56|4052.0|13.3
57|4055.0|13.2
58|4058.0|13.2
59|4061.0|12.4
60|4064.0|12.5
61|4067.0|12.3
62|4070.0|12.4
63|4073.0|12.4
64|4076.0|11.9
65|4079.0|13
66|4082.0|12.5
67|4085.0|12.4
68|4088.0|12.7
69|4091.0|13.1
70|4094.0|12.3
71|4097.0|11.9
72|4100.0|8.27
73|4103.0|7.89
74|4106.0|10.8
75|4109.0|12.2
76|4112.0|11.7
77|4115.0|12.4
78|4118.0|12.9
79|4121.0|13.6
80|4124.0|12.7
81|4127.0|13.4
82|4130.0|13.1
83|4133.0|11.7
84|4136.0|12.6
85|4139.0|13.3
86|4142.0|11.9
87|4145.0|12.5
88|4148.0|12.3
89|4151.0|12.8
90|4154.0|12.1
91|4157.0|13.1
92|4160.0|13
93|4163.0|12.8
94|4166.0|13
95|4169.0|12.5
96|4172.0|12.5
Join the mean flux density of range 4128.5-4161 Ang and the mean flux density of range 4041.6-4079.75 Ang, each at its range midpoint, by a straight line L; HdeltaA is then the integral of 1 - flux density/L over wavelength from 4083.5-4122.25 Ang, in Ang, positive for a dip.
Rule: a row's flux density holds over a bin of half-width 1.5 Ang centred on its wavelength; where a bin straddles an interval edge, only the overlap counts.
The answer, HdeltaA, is 2.85 Ang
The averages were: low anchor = 12.7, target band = 11.7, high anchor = 12.6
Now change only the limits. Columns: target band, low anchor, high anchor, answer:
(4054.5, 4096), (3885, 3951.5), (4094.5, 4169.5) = -2.5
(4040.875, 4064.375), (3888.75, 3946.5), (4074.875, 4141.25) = -2.1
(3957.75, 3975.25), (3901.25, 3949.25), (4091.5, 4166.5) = 3.4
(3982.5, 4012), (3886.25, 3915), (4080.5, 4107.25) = -4.1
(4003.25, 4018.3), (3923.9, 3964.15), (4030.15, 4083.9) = -1.8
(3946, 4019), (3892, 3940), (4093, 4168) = -2.6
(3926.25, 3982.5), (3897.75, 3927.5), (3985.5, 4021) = 9.3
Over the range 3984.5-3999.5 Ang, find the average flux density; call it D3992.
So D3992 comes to 12.5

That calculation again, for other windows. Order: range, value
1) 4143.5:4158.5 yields 12.6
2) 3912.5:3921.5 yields 12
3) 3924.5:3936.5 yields 8.63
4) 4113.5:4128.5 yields 13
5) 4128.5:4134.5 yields 12.4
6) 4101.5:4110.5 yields 10.3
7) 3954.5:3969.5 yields 9.9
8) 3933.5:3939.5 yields 8.12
